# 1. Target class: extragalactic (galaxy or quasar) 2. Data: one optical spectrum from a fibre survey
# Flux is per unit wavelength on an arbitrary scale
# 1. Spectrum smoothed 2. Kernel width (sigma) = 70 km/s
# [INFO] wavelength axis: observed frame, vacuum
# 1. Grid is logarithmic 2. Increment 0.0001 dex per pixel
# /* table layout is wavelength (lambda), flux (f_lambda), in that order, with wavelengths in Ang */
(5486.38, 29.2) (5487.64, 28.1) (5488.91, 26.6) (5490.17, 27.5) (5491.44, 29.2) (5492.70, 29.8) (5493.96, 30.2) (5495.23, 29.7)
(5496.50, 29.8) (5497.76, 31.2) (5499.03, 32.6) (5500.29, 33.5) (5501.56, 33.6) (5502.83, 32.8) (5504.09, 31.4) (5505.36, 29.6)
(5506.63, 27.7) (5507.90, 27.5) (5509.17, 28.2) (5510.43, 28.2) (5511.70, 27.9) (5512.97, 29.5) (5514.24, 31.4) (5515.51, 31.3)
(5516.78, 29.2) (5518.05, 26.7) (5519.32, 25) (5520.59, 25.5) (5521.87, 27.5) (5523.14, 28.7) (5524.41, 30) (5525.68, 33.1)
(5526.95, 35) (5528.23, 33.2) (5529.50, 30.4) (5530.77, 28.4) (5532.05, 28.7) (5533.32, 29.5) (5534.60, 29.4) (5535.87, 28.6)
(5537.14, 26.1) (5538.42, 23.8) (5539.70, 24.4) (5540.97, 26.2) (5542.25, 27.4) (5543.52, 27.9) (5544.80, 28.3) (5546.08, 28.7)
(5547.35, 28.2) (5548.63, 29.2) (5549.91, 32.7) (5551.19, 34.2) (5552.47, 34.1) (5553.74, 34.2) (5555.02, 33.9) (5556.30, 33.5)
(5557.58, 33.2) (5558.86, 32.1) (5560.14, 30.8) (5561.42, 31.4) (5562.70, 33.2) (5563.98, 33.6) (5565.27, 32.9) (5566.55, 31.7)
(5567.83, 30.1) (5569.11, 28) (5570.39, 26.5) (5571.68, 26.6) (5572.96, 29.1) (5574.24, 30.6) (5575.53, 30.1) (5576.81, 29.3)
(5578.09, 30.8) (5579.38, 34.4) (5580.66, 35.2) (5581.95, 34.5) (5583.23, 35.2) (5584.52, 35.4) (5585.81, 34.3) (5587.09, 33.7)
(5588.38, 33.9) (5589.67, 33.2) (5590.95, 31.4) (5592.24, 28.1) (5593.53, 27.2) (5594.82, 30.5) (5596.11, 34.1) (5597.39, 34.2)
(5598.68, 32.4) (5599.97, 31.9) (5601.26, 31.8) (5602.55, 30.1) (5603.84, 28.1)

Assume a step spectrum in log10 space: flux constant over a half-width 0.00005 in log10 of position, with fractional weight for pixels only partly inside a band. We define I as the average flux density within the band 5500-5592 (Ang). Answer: 30.5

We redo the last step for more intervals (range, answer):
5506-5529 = 29.2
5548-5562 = 32.7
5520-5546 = 28.6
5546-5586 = 31.8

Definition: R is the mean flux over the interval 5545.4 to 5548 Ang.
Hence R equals 28.5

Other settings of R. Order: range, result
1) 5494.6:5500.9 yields 31.4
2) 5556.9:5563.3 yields 32.1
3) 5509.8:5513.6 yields 28.6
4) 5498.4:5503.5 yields 33.2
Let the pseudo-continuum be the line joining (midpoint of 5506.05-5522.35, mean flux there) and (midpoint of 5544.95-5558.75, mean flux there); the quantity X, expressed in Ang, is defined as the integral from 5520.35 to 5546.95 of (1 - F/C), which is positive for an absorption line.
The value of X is 1.3 Ang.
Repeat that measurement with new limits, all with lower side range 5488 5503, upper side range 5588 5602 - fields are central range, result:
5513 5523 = 0.8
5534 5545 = 1.5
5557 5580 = 0.4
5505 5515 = 0.6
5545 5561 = -0.4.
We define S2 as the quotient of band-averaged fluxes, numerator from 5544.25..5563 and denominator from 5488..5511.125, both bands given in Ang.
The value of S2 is 1.1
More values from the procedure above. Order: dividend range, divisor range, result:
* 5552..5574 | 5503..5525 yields 1.10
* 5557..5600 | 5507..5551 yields 1.10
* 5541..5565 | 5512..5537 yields 1.07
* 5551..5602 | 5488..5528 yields 1.08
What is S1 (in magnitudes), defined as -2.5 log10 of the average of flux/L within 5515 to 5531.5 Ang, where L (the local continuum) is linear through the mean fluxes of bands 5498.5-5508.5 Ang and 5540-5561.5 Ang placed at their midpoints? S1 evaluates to 0.05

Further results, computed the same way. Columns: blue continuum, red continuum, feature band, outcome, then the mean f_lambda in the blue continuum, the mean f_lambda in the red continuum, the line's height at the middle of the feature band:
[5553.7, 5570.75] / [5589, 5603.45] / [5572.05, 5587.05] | -0.04 mag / 31.8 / 31.3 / 31.5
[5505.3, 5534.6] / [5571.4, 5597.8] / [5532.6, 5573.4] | 0.02 mag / 29.2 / 32.1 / 30.7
